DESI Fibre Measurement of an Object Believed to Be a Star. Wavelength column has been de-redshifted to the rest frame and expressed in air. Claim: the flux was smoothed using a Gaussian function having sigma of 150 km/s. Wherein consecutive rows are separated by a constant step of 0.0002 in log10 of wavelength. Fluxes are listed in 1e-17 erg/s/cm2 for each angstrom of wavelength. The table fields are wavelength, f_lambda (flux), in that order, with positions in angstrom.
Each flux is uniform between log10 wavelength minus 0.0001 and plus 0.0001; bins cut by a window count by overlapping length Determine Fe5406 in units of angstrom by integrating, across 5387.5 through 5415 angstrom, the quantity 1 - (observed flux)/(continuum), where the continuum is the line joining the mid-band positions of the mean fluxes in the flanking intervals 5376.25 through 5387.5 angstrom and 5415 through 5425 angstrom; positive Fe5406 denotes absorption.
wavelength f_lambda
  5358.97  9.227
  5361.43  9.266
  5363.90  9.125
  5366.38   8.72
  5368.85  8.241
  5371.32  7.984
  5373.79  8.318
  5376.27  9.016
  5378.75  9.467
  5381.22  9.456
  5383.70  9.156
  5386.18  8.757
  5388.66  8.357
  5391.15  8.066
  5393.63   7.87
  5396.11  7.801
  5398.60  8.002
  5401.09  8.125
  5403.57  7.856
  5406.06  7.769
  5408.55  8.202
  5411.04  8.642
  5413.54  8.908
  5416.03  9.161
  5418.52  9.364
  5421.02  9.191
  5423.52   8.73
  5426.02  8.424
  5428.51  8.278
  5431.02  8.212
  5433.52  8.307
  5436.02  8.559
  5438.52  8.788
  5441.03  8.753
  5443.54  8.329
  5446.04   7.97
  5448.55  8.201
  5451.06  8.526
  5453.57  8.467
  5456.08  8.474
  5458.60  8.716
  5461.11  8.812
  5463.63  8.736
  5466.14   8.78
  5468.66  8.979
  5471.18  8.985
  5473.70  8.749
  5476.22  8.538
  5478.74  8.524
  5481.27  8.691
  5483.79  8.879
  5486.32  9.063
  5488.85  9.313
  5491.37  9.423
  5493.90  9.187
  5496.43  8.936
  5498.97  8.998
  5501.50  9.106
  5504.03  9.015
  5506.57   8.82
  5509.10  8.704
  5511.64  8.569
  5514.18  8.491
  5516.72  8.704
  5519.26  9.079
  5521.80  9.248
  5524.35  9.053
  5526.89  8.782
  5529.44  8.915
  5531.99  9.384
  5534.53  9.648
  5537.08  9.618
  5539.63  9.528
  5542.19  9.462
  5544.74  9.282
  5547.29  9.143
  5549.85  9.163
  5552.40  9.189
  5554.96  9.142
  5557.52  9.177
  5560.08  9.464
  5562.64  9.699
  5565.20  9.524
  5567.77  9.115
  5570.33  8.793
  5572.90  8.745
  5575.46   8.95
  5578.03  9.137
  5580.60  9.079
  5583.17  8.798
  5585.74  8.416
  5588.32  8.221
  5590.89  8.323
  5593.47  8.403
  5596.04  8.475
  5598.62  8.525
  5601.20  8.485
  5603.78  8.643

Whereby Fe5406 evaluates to 2.96 angstrom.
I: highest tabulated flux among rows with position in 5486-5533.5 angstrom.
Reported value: 9.423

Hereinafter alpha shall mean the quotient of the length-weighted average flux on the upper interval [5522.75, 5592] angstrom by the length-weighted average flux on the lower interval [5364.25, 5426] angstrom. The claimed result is 1.06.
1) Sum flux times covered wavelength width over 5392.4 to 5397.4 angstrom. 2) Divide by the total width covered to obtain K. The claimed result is 7.84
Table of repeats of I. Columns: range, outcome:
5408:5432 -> 9.364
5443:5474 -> 8.985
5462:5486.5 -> 9.063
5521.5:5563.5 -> 9.699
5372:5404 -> 9.467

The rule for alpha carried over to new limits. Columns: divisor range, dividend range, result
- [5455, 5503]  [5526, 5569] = 1.05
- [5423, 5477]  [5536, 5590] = 1.07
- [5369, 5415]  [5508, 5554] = 1.08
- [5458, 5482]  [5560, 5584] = 1.04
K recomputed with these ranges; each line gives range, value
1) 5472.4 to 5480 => 8.61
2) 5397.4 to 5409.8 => 7.99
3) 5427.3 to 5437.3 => 8.34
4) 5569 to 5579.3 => 8.91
